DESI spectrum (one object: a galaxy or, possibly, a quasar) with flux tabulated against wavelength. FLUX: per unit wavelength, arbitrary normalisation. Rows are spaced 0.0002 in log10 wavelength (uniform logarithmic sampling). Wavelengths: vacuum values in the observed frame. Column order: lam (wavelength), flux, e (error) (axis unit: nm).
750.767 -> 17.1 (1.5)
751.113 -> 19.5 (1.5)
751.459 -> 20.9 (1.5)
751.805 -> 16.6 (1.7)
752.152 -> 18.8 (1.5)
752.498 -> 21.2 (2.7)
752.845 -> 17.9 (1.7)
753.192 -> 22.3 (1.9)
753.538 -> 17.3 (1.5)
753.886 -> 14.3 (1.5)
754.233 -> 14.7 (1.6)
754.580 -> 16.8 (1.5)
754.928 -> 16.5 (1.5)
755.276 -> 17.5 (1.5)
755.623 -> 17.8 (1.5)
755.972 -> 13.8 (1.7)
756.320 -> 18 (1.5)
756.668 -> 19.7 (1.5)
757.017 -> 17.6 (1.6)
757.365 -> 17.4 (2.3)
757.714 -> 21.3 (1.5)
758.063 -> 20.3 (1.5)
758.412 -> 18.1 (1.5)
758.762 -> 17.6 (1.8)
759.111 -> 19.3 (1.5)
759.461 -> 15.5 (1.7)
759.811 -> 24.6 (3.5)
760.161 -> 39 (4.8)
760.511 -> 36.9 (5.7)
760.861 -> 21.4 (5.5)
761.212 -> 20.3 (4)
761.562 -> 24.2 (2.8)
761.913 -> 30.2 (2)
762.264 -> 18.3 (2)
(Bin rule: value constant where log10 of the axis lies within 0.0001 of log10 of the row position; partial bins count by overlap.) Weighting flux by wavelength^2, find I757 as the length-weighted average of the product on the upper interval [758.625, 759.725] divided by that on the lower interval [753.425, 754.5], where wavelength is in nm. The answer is 1.18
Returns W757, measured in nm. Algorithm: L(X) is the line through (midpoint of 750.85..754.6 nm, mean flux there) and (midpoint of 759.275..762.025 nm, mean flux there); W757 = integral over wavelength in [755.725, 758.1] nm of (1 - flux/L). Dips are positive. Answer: 0.46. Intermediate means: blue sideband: 18.2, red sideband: 26.4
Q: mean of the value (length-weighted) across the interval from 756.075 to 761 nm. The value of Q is 21.8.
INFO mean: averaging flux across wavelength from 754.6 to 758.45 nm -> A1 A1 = 18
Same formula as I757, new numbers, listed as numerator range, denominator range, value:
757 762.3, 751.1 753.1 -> 1.21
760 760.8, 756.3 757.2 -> 1.94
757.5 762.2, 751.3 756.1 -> 1.36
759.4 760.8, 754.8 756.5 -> 1.78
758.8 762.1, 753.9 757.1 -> 1.53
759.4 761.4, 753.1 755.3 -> 1.62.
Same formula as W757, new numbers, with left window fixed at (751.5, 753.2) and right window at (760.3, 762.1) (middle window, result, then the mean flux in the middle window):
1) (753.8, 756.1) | 0.580 nm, 16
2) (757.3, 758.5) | 0.222 nm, 19.5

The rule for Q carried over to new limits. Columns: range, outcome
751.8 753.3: 19.5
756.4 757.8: 18.8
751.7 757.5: 17.6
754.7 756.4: 16.6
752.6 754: 18.3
